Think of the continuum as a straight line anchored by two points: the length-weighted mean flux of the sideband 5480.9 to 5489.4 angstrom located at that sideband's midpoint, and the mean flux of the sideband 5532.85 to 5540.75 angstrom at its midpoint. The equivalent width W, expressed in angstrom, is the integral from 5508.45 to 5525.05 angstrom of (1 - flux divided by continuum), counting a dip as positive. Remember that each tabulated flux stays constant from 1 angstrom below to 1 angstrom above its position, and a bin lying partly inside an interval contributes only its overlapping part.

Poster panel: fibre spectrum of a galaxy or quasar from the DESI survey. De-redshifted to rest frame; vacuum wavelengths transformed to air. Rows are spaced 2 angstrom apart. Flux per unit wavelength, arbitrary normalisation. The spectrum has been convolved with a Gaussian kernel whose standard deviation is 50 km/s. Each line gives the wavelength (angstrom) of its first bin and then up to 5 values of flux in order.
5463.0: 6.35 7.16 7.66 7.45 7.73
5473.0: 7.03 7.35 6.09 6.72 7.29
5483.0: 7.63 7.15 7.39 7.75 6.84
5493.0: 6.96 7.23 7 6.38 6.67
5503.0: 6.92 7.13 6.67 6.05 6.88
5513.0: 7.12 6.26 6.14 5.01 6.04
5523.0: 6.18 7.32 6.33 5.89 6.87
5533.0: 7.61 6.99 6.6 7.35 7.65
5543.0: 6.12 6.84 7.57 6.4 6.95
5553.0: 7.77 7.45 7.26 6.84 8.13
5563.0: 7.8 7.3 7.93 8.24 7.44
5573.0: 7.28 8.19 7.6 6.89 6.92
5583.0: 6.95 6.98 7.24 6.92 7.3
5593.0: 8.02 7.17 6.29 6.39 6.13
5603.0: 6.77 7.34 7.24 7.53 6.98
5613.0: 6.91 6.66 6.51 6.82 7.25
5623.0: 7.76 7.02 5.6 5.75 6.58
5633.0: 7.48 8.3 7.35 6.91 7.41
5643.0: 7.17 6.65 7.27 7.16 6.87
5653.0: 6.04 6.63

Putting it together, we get 2.2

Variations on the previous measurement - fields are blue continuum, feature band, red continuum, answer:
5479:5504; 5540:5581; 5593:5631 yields -2.6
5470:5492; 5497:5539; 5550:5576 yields 4.4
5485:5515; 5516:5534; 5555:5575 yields 2.0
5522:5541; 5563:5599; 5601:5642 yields -2.1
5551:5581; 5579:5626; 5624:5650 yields 1.6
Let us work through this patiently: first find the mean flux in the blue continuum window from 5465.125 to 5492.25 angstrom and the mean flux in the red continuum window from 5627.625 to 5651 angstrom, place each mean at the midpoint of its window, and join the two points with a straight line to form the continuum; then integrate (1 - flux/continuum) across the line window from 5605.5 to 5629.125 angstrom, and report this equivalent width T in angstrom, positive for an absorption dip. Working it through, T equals 0.66 angstrom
